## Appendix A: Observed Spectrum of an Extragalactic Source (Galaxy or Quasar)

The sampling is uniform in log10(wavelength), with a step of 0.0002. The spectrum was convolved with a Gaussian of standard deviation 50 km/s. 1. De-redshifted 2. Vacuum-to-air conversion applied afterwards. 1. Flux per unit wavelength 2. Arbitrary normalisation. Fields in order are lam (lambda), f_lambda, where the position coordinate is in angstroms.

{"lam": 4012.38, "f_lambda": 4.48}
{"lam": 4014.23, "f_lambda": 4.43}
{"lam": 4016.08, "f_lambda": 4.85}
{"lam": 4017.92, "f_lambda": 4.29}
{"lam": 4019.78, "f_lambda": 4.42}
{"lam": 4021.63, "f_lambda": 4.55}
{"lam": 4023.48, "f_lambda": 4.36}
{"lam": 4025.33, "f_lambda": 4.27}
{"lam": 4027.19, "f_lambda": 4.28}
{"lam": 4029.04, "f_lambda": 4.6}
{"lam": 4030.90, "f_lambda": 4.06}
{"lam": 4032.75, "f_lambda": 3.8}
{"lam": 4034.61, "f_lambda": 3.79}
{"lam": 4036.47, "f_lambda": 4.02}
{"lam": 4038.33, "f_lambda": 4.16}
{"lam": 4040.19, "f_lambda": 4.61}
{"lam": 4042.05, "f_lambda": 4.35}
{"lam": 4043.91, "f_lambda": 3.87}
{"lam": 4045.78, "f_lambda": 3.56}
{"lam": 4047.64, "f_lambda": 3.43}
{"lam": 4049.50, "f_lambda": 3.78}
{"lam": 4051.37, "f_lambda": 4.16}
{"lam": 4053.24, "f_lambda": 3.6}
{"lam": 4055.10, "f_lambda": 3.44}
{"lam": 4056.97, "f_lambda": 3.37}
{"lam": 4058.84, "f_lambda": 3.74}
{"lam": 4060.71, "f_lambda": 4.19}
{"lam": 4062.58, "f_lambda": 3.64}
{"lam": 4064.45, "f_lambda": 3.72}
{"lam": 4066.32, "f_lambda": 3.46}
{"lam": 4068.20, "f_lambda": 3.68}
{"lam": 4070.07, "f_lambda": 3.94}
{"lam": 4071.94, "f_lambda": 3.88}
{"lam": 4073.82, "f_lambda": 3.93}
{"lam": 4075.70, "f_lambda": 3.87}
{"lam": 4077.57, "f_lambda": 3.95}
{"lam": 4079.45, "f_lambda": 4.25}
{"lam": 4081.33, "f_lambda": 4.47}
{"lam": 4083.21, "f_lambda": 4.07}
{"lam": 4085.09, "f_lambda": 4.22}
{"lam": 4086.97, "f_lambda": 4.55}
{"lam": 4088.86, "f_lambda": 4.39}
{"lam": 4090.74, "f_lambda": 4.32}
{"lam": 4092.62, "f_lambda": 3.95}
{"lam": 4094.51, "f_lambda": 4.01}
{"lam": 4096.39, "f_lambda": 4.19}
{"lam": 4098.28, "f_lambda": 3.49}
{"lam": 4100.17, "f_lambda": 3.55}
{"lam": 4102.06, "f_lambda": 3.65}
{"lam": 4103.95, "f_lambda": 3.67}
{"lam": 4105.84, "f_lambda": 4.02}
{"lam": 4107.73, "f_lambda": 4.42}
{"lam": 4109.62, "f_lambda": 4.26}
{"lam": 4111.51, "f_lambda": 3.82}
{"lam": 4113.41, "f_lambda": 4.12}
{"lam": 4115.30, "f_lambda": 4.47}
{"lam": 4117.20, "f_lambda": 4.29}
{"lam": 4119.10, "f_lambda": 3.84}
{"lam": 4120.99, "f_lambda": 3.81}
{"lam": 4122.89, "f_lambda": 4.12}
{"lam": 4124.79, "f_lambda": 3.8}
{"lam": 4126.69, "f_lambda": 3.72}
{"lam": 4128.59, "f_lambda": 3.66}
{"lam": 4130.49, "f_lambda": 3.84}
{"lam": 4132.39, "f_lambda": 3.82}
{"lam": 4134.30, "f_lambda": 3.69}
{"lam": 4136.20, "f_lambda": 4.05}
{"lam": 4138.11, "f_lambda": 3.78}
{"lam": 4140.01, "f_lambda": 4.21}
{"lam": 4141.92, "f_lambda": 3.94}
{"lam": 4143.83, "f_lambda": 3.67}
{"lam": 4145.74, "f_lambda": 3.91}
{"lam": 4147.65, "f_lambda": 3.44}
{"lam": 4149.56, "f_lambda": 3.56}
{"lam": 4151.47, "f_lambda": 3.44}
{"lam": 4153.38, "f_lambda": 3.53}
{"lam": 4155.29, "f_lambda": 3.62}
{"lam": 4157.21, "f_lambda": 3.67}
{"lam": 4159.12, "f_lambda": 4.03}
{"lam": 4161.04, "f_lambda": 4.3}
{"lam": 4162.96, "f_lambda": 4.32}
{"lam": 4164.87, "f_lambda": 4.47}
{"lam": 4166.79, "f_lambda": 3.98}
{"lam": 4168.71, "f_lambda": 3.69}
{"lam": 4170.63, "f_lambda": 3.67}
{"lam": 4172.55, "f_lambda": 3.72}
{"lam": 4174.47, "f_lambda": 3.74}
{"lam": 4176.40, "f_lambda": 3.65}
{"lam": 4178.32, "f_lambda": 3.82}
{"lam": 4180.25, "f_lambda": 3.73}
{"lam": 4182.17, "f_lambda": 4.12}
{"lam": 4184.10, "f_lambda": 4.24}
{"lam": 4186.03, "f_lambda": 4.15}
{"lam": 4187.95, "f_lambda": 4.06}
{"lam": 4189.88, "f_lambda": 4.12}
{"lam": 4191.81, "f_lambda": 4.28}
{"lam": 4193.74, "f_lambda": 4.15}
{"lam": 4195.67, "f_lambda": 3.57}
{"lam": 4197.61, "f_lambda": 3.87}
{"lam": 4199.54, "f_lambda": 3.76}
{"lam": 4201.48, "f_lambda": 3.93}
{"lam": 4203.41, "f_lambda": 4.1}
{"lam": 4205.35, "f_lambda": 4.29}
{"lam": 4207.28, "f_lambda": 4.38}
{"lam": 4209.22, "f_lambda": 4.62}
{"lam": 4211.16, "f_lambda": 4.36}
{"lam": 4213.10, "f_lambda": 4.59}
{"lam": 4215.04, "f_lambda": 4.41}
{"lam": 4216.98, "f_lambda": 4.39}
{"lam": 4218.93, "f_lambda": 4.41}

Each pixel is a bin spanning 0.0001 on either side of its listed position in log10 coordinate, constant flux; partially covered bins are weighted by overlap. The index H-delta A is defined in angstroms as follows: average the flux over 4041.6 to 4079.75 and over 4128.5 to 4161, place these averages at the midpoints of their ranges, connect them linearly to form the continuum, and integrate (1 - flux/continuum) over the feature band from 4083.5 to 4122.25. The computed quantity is -2.8 angstroms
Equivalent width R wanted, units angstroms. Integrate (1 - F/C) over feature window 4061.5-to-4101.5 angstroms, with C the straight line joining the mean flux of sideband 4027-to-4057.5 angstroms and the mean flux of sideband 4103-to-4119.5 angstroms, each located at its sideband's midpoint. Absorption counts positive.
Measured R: 0.6 angstroms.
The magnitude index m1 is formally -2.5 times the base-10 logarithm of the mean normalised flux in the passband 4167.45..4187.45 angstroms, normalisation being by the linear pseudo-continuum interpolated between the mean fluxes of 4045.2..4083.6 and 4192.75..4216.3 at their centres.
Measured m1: 0.07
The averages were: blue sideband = 3.82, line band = 3.86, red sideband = 4.17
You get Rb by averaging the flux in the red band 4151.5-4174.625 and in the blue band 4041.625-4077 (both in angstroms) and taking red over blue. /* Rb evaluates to 1.0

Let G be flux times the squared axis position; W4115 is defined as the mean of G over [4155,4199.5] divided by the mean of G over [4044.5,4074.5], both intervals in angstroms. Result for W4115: 1.1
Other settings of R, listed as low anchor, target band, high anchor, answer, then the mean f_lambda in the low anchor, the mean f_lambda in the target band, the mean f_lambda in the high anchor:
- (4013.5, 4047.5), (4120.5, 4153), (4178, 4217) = 3.0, 4.22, 3.79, 4.14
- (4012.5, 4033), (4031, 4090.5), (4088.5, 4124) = 3.8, 4.38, 3.94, 4.01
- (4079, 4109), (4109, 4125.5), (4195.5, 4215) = 0.2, 4.07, 4.06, 4.18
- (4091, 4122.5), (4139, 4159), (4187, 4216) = 1.7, 3.98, 3.71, 4.17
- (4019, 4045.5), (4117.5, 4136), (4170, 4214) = 1.2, 4.21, 3.84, 4.04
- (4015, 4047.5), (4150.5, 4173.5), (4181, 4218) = 1.7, 4.21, 3.87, 4.18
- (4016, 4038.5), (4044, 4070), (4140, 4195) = 3.0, 4.25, 3.69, 3.9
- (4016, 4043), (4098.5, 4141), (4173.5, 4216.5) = 2.5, 4.28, 3.93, 4.09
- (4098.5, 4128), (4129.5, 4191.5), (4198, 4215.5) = 3.4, 3.95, 3.88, 4.26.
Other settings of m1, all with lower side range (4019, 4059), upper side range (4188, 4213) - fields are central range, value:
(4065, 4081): 0.04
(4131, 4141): 0.05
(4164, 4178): 0.07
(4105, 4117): -0.03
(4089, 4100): 0.02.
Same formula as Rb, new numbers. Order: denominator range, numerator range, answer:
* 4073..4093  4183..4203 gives 0.96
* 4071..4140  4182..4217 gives 1.04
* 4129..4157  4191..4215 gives 1.11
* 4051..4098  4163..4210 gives 1.01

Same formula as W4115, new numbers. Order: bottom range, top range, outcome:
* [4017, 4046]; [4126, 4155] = 0.94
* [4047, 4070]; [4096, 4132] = 1.09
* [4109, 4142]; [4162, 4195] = 1.04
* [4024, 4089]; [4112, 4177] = 1.02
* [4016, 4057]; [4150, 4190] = 1.02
